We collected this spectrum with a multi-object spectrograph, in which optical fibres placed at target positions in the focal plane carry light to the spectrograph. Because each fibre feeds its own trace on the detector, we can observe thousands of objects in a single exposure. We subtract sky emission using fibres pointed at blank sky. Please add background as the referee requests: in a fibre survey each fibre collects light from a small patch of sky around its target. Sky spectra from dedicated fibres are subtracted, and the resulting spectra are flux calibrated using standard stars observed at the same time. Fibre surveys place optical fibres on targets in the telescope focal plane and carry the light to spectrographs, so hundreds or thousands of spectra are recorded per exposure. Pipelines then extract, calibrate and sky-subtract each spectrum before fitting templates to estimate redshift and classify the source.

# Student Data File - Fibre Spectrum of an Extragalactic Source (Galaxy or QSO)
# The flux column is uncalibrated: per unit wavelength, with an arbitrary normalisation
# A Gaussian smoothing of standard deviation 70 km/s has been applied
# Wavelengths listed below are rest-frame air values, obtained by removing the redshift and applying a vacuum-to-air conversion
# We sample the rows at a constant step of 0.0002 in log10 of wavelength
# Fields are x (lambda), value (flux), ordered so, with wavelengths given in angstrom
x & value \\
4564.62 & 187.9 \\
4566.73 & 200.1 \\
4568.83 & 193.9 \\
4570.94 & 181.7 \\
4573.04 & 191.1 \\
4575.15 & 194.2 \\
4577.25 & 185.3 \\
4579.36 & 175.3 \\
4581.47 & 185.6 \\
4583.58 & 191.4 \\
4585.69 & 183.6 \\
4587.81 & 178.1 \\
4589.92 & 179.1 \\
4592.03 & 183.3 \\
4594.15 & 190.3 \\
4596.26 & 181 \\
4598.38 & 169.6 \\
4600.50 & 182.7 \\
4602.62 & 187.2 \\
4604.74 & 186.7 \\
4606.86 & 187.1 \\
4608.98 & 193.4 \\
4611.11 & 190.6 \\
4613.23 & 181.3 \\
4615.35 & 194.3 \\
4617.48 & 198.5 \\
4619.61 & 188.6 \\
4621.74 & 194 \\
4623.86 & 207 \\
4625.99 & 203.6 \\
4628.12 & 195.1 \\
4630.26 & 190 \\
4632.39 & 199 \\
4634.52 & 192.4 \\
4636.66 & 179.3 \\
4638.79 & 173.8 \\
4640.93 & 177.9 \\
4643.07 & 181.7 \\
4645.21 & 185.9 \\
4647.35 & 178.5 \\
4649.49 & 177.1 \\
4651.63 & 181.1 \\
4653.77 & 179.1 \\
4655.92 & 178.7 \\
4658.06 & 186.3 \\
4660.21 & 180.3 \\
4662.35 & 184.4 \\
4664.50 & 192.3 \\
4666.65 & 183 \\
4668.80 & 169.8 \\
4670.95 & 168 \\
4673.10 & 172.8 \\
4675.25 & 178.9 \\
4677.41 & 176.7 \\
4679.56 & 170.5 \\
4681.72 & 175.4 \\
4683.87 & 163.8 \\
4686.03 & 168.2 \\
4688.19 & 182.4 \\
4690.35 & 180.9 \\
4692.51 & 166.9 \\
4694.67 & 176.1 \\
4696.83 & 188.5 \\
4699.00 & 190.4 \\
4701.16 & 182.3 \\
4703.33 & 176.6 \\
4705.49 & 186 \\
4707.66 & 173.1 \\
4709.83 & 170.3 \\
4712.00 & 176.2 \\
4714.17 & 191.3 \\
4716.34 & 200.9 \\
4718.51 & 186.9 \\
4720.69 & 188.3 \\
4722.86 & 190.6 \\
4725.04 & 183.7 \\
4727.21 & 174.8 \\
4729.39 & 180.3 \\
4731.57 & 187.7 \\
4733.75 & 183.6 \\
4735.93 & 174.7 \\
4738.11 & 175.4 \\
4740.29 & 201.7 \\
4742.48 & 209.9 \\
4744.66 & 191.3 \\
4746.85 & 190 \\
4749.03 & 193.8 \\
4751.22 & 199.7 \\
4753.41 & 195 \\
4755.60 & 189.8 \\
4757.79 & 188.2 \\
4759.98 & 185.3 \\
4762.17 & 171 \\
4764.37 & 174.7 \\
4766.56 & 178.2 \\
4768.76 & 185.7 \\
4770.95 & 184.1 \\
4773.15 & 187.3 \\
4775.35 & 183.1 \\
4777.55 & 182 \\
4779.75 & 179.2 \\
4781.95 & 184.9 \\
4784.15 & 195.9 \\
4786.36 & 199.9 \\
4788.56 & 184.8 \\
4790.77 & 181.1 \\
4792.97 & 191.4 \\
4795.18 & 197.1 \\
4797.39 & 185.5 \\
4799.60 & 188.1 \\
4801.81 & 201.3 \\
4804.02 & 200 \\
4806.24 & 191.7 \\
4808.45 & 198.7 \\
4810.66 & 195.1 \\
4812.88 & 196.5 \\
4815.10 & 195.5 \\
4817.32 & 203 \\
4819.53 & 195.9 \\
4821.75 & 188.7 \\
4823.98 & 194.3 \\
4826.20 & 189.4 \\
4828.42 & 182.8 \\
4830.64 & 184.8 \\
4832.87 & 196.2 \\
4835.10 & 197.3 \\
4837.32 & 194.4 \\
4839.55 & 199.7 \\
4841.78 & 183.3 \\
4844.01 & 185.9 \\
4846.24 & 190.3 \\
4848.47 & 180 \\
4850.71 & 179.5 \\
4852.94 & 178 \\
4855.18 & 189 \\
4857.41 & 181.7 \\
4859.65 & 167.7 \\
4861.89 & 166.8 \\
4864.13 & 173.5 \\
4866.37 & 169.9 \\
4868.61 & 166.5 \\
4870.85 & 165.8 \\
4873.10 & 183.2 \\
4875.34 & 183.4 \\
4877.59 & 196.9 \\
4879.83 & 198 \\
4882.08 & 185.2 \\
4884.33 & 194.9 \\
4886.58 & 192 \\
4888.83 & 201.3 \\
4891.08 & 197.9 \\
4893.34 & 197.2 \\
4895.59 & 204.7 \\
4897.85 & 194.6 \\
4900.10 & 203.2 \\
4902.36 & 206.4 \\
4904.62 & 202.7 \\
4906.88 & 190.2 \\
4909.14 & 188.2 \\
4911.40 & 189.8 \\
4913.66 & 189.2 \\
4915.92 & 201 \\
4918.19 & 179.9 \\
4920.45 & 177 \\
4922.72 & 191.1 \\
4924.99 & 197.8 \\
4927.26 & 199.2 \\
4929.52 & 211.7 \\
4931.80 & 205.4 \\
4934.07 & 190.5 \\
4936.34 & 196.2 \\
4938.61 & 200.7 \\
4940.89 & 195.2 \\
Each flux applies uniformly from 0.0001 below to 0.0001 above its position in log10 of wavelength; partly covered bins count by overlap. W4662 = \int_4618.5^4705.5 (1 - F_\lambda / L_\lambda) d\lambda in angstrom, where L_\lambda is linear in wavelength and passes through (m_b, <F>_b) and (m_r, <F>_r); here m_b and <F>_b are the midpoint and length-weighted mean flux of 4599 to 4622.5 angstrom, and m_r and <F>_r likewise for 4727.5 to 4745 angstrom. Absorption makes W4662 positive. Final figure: 2.9 angstrom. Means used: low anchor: 189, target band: 182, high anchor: 187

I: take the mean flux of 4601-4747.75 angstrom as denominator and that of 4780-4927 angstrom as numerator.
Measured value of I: 1.03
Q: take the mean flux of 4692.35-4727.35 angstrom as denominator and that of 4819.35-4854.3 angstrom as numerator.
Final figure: 1.0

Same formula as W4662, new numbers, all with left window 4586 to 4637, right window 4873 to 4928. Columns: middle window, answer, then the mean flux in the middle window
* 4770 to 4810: 0.45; 190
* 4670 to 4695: 2.21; 173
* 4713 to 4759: 0.41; 189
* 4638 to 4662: 1.18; 180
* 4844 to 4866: 1.66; 179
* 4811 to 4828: -0.15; 194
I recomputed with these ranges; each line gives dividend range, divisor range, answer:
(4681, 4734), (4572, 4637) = 0.96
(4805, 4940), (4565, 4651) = 1.02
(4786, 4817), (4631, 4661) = 1.06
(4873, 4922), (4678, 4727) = 1.07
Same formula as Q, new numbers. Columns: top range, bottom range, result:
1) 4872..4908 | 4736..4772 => 1.04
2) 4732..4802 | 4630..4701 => 1.05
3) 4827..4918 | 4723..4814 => 1.00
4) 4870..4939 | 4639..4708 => 1.09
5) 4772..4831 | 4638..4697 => 1.08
